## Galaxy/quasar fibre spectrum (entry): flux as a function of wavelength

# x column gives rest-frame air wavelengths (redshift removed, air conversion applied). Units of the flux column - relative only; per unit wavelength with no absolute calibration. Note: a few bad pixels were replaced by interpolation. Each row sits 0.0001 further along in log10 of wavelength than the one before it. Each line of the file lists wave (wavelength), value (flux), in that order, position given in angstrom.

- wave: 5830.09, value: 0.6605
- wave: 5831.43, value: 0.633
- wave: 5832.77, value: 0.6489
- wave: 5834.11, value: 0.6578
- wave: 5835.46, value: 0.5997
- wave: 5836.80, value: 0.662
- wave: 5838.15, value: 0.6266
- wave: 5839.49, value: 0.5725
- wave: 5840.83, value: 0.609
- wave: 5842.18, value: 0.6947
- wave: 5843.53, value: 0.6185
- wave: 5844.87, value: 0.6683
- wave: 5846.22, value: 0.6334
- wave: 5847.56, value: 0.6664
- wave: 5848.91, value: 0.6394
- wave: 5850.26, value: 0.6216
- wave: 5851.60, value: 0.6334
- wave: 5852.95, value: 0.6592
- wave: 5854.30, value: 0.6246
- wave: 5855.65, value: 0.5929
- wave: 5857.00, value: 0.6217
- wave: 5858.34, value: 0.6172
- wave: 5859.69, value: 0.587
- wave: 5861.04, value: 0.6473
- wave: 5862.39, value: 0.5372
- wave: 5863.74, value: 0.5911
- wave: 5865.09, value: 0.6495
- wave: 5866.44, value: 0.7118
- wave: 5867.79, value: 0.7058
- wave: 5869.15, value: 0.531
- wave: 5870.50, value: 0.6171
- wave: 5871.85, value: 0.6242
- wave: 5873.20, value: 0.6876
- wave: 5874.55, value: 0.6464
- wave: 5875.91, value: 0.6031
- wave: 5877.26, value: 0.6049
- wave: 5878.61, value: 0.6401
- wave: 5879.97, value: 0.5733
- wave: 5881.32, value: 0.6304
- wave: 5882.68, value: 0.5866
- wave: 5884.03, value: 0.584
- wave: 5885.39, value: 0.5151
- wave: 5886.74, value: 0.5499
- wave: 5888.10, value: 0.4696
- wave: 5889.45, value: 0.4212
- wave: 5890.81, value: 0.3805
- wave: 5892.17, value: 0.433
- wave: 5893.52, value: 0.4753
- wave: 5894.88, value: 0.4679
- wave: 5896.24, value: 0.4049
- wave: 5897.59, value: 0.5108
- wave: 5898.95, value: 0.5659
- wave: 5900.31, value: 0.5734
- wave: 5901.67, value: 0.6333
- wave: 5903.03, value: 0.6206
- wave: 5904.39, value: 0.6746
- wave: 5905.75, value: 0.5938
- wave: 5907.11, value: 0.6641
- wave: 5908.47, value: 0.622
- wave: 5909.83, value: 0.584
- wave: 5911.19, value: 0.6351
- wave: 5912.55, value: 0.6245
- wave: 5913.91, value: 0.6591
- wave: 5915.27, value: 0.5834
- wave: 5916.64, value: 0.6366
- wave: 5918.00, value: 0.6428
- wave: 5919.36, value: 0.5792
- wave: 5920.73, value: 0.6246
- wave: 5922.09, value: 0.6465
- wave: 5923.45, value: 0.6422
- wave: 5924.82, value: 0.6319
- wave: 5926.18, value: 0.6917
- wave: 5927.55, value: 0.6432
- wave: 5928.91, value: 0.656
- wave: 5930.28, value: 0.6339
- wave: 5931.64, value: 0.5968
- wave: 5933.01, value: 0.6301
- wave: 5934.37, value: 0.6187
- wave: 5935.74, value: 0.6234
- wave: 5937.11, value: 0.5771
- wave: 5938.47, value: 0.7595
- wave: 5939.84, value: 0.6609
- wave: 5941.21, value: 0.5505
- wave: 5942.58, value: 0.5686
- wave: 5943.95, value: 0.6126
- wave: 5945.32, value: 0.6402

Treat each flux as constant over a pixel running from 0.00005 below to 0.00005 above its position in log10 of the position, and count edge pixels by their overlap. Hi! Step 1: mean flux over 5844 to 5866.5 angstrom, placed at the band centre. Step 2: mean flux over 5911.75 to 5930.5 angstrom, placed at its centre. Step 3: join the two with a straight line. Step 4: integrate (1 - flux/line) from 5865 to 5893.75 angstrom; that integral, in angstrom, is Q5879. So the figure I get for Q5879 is 2.54 angstrom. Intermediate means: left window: 0.627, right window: 0.635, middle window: 0.574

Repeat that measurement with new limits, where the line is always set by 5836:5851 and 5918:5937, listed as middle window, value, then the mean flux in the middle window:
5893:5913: 1.8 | 0.577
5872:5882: 0.1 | 0.626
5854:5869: 0.3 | 0.623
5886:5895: 2.5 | 0.457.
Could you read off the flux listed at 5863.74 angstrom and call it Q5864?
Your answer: 0.5911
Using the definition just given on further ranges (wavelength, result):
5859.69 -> 0.587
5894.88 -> 0.4679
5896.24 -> 0.4049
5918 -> 0.6428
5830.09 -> 0.6605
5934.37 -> 0.6187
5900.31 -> 0.5734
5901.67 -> 0.6333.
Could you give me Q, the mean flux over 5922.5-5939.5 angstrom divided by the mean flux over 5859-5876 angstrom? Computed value 1.03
